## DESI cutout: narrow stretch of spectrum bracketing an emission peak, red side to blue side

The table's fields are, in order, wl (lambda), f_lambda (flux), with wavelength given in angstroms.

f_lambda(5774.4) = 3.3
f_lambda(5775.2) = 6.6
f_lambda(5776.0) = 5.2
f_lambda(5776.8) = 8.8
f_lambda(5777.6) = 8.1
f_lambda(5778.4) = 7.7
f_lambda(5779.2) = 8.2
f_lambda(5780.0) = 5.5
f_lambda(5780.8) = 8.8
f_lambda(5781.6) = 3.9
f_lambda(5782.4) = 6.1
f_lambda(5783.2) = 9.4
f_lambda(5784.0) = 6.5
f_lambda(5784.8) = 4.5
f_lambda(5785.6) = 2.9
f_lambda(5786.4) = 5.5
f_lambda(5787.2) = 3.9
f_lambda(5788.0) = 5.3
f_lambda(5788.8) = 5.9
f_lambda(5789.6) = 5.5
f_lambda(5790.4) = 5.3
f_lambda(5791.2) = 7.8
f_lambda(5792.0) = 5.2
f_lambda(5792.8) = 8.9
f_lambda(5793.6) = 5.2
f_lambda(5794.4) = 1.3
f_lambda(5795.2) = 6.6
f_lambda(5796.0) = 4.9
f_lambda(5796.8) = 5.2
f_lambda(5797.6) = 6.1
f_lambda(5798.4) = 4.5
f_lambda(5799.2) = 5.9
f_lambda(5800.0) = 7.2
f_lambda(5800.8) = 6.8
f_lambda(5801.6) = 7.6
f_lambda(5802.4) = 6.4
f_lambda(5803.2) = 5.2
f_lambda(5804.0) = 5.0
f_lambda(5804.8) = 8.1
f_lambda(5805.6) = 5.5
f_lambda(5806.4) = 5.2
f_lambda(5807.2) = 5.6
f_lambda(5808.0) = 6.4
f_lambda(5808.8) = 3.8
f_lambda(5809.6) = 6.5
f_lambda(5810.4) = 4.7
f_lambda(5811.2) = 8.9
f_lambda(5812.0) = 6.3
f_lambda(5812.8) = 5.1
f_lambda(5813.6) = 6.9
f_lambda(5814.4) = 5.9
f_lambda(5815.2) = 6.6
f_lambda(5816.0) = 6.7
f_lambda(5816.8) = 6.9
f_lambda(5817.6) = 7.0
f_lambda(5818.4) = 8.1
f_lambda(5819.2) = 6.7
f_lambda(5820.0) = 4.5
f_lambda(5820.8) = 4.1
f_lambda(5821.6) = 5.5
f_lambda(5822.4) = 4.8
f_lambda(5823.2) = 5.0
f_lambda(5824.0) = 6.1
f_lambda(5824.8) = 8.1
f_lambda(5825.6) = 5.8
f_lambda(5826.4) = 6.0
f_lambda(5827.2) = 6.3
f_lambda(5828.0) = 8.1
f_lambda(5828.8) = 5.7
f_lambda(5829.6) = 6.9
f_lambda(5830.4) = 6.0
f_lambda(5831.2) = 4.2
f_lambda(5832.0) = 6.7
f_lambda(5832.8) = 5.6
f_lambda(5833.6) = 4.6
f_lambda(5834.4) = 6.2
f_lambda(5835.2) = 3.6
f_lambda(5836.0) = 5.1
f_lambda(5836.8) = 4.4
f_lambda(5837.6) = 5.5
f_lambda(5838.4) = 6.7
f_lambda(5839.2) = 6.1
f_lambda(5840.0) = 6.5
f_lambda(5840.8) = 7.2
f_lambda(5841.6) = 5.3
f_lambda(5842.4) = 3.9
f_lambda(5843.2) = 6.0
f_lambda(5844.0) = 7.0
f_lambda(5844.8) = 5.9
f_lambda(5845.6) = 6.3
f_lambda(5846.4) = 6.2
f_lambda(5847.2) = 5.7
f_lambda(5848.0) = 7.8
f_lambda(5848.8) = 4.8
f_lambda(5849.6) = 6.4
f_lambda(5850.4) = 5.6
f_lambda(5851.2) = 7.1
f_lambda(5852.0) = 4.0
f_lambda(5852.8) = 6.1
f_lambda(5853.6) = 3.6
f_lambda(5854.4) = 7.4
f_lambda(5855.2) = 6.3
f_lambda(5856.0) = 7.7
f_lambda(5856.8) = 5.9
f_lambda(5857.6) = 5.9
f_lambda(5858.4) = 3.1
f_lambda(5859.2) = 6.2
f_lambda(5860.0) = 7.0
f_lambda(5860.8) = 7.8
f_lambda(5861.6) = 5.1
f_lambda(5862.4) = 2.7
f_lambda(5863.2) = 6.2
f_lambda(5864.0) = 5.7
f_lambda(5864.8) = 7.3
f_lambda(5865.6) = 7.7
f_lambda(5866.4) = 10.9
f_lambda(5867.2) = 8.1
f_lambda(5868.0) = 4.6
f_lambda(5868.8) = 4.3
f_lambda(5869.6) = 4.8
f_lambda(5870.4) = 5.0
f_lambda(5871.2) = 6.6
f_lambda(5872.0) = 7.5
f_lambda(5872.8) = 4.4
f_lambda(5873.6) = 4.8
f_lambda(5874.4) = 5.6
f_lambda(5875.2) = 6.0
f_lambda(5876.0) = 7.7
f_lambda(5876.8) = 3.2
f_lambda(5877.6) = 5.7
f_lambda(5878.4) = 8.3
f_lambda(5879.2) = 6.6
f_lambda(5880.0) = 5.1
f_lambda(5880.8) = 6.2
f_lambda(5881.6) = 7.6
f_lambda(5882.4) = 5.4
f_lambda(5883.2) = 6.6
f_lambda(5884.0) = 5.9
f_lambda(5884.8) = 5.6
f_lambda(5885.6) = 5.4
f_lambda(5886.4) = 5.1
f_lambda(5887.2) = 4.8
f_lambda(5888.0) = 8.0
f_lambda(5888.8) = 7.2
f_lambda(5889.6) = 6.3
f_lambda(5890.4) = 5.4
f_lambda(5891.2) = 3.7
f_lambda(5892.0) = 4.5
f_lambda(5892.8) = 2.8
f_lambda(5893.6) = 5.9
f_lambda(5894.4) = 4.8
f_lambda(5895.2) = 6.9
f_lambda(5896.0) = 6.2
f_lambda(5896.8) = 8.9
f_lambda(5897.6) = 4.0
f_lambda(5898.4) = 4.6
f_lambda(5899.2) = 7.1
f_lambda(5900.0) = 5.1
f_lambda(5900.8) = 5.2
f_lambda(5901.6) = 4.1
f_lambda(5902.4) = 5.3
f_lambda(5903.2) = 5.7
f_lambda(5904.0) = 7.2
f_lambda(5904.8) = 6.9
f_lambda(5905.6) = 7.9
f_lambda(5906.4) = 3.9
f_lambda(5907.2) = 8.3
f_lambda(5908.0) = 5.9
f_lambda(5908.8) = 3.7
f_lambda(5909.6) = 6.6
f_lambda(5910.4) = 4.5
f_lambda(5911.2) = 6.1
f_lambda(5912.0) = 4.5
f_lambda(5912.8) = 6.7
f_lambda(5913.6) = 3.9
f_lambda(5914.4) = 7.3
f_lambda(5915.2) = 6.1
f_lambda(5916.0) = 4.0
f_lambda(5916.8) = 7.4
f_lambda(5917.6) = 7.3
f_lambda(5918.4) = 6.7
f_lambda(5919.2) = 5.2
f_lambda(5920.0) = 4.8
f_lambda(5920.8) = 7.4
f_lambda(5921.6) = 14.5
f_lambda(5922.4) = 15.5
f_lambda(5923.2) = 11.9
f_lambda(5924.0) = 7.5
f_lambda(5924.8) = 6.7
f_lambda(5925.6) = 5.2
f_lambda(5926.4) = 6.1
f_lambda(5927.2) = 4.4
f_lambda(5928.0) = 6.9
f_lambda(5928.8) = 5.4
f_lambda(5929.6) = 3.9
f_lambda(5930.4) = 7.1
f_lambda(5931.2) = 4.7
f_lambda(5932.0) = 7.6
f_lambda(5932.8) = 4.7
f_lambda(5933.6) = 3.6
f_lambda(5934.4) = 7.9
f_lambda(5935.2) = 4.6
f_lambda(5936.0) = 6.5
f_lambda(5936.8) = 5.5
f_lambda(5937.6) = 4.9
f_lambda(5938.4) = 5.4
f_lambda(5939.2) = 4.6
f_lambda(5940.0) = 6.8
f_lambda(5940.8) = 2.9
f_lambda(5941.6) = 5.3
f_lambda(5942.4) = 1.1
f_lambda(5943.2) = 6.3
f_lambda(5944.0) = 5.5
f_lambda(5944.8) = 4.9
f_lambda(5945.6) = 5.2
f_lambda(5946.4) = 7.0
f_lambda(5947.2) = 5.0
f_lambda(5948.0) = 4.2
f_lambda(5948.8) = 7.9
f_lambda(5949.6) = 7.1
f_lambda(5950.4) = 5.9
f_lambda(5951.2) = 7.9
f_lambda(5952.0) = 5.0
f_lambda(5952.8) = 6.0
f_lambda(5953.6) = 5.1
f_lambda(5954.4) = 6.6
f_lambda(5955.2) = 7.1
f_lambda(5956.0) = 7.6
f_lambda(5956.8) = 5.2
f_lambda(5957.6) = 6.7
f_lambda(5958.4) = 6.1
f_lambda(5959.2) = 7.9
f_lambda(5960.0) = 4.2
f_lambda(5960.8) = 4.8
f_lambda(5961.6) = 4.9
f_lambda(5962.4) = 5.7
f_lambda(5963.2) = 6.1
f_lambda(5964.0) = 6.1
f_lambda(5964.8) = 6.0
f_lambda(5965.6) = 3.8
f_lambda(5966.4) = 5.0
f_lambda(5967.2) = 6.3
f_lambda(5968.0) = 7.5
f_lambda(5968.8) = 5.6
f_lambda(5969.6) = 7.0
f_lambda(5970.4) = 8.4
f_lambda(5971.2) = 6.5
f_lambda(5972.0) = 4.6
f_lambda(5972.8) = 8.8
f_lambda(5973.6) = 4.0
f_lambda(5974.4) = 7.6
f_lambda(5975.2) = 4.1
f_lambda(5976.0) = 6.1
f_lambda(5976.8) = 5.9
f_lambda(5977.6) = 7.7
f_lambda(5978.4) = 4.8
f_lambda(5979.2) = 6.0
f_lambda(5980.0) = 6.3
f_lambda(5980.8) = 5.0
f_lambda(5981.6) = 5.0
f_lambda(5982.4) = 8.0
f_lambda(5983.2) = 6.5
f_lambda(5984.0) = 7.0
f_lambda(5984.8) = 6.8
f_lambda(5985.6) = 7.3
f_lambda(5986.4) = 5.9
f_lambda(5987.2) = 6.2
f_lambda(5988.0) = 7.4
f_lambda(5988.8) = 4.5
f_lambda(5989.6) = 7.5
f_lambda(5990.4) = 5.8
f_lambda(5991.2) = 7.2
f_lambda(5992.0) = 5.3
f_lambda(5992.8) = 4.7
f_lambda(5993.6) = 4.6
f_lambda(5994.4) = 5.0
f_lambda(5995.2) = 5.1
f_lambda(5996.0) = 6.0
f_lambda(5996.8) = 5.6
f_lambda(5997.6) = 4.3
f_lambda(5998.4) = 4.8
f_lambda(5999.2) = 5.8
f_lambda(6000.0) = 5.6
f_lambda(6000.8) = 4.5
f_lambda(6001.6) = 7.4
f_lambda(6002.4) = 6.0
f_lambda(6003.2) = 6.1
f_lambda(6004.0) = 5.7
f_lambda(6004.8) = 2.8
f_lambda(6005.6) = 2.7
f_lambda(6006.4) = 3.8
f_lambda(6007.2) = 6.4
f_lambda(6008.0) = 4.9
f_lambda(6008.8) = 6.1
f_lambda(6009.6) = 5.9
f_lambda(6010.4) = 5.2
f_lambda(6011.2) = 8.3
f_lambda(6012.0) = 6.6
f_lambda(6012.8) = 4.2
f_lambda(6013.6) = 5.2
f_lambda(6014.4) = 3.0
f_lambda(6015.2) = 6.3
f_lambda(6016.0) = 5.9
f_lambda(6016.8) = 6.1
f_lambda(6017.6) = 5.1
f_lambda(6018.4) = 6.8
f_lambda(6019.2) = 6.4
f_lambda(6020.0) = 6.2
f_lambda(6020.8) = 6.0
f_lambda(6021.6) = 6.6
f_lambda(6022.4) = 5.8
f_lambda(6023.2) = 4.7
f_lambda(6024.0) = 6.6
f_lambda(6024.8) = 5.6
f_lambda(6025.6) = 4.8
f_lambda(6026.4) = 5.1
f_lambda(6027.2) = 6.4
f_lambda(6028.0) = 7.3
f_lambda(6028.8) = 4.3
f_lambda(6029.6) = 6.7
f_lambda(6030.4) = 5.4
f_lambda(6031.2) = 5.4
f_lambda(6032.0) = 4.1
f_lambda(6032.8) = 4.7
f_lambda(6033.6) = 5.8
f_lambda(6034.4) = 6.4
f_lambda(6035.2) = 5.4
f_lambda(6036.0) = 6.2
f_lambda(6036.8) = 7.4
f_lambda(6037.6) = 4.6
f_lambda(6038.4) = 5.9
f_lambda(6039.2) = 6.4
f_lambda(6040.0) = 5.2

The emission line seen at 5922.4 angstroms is [O III] 5007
